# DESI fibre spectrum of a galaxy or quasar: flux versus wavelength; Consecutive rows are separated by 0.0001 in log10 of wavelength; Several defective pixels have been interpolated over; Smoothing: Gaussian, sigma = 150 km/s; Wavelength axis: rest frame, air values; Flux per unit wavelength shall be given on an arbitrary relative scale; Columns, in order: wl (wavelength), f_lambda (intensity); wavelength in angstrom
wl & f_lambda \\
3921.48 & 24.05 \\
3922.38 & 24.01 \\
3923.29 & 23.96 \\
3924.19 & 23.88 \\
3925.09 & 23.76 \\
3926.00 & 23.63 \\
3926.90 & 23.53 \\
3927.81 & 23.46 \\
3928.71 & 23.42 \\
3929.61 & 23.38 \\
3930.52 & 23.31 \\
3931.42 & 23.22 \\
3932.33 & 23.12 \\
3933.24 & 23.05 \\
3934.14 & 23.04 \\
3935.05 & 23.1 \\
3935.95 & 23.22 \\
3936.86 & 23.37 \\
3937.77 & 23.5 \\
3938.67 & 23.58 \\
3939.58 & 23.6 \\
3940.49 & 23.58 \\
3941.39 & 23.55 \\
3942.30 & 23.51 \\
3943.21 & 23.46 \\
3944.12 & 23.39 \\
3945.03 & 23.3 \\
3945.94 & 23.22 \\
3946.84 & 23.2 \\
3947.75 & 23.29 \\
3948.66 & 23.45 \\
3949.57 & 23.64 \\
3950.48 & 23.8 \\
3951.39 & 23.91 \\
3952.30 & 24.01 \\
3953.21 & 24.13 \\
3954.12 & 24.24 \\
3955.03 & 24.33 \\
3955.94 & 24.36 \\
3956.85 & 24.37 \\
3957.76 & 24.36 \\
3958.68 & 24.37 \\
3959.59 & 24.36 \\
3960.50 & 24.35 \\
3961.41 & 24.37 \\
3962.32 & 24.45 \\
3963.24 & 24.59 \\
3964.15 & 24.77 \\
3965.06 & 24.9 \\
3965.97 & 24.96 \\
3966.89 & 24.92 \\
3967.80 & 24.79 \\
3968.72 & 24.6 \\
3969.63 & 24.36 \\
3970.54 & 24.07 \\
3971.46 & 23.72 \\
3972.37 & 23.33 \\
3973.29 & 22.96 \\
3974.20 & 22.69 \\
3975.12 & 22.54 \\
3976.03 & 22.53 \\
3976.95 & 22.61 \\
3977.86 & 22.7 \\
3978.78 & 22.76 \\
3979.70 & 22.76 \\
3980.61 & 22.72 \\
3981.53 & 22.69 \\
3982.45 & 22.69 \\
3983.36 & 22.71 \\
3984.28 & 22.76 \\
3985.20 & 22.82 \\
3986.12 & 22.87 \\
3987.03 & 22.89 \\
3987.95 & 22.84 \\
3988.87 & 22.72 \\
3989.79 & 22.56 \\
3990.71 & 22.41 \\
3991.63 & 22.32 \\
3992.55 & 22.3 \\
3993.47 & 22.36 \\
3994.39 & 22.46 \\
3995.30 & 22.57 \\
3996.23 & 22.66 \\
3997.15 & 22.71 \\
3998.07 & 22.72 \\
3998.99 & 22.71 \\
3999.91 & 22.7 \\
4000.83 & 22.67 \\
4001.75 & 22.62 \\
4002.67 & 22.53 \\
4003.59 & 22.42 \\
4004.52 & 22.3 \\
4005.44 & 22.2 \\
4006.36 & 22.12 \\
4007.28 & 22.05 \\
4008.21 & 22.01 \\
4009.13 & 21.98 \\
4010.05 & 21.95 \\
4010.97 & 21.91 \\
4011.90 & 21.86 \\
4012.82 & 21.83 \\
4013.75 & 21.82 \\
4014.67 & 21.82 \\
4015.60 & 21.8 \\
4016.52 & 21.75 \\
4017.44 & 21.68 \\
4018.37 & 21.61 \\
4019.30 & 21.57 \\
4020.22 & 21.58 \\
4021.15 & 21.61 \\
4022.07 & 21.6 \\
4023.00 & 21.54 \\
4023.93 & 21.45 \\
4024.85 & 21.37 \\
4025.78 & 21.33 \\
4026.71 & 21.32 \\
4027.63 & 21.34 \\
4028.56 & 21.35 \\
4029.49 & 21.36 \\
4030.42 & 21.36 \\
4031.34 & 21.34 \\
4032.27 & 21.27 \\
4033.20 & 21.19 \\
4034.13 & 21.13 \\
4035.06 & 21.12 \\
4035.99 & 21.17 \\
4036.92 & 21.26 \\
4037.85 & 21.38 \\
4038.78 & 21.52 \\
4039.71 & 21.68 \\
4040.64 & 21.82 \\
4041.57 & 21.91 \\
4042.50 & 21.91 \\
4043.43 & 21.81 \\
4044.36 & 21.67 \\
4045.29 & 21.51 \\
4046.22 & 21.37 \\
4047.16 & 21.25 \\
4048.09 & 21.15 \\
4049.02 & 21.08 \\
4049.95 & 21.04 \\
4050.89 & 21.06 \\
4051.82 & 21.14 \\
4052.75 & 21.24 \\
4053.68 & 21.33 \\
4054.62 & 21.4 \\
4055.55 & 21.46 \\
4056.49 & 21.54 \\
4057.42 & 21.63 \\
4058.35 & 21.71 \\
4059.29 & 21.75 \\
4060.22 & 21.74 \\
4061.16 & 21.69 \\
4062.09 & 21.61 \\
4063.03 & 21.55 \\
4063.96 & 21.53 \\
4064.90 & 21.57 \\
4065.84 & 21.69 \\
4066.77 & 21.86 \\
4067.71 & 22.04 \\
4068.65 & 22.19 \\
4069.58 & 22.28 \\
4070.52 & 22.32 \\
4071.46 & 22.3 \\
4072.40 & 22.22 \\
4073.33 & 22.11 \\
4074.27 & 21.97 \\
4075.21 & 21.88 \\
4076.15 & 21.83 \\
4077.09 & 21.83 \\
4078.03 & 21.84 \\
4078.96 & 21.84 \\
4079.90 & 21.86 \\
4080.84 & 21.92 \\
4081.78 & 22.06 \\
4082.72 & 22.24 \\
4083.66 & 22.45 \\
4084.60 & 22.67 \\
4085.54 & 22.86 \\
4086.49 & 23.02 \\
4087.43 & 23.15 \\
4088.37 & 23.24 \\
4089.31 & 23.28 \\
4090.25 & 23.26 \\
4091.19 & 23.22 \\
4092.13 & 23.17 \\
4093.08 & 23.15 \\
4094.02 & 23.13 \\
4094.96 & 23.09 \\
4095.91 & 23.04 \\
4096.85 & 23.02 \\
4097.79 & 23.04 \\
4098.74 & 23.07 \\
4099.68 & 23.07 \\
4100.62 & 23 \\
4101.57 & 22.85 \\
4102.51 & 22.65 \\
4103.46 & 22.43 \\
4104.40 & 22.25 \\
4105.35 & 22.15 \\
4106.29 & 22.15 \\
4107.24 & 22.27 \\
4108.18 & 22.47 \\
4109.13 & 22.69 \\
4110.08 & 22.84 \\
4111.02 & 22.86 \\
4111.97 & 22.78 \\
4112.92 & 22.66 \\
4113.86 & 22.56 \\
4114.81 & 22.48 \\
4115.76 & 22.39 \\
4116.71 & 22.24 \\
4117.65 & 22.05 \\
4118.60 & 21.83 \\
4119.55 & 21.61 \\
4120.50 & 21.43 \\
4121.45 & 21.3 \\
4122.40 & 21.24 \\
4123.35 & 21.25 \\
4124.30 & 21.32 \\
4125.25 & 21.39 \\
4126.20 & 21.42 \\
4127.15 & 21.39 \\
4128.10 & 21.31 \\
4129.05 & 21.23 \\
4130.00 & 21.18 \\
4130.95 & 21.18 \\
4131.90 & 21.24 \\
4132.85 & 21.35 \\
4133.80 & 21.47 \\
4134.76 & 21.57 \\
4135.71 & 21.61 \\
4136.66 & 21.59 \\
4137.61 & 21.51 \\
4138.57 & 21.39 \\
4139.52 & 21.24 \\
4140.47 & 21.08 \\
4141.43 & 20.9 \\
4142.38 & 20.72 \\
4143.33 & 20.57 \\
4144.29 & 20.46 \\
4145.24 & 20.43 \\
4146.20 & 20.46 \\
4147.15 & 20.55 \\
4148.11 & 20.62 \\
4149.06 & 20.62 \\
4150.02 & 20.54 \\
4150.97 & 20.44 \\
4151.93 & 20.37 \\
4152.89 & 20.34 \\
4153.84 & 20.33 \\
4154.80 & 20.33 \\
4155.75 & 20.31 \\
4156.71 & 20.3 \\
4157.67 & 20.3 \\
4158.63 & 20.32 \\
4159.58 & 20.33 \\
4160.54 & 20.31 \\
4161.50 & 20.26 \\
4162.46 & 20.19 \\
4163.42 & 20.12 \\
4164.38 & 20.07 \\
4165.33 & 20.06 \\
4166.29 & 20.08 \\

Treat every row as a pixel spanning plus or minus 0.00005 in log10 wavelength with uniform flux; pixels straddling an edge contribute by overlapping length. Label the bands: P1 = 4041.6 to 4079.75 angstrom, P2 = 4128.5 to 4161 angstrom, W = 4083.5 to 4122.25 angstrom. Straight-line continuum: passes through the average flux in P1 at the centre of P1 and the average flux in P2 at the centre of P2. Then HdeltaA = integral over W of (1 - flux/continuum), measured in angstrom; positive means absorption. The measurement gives -2.6 angstrom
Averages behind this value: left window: 21.7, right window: 20.8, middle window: 22.6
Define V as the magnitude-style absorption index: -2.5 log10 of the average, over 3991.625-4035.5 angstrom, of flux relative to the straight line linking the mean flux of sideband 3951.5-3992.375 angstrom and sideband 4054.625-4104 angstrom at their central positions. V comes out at 0.06 mag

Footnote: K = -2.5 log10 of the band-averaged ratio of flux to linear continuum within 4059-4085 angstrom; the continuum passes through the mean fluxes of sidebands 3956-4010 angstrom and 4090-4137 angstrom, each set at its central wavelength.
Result 0.03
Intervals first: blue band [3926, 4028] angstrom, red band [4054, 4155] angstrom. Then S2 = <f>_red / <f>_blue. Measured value 0.95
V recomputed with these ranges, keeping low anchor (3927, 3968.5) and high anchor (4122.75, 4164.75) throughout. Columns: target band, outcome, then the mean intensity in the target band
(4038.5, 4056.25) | 0.04 mag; 21.4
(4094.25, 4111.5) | -0.06 mag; 22.7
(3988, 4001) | 0.03 mag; 22.6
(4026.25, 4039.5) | 0.06 mag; 21.3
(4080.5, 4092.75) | -0.05 mag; 22.8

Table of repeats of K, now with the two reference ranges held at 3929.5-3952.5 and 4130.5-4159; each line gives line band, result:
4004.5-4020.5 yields 0.030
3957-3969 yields -0.066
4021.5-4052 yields 0.039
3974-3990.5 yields 0.008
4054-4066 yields 0.015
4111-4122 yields -0.049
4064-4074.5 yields -0.013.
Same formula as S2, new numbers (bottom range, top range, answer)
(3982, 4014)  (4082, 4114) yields 1.02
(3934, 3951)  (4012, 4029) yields 0.92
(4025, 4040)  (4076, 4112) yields 1.06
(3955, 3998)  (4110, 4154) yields 0.91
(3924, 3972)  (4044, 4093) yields 0.92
